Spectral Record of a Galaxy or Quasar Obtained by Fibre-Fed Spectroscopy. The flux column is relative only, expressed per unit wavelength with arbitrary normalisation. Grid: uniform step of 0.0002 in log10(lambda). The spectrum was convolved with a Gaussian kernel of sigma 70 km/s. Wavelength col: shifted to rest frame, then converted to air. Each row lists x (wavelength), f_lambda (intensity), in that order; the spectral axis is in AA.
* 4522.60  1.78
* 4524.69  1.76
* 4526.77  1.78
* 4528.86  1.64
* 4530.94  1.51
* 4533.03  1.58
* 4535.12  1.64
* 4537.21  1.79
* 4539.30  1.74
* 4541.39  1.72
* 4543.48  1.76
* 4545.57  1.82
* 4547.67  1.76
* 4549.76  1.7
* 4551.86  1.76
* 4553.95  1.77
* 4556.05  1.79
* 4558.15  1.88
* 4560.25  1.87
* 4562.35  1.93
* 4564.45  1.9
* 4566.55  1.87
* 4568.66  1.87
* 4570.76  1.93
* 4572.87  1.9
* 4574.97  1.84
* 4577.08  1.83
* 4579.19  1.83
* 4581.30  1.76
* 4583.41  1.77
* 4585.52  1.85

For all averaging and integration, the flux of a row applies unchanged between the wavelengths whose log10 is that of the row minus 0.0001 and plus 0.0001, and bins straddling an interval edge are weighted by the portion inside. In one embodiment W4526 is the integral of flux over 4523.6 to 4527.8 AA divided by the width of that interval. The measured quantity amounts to 1.77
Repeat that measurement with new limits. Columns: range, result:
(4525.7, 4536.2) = 1.63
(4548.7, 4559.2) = 1.78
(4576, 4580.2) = 1.83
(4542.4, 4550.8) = 1.76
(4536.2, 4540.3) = 1.77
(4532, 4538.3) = 1.67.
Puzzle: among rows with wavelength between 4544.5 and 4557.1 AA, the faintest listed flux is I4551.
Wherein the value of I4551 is 1.7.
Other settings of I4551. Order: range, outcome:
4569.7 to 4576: 1.84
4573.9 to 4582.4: 1.76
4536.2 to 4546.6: 1.72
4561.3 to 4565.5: 1.9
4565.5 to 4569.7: 1.87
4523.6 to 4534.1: 1.51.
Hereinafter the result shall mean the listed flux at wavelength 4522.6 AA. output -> 1.78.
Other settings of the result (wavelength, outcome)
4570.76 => 1.93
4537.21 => 1.79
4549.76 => 1.7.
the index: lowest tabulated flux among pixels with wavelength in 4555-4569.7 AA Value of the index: 1.79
